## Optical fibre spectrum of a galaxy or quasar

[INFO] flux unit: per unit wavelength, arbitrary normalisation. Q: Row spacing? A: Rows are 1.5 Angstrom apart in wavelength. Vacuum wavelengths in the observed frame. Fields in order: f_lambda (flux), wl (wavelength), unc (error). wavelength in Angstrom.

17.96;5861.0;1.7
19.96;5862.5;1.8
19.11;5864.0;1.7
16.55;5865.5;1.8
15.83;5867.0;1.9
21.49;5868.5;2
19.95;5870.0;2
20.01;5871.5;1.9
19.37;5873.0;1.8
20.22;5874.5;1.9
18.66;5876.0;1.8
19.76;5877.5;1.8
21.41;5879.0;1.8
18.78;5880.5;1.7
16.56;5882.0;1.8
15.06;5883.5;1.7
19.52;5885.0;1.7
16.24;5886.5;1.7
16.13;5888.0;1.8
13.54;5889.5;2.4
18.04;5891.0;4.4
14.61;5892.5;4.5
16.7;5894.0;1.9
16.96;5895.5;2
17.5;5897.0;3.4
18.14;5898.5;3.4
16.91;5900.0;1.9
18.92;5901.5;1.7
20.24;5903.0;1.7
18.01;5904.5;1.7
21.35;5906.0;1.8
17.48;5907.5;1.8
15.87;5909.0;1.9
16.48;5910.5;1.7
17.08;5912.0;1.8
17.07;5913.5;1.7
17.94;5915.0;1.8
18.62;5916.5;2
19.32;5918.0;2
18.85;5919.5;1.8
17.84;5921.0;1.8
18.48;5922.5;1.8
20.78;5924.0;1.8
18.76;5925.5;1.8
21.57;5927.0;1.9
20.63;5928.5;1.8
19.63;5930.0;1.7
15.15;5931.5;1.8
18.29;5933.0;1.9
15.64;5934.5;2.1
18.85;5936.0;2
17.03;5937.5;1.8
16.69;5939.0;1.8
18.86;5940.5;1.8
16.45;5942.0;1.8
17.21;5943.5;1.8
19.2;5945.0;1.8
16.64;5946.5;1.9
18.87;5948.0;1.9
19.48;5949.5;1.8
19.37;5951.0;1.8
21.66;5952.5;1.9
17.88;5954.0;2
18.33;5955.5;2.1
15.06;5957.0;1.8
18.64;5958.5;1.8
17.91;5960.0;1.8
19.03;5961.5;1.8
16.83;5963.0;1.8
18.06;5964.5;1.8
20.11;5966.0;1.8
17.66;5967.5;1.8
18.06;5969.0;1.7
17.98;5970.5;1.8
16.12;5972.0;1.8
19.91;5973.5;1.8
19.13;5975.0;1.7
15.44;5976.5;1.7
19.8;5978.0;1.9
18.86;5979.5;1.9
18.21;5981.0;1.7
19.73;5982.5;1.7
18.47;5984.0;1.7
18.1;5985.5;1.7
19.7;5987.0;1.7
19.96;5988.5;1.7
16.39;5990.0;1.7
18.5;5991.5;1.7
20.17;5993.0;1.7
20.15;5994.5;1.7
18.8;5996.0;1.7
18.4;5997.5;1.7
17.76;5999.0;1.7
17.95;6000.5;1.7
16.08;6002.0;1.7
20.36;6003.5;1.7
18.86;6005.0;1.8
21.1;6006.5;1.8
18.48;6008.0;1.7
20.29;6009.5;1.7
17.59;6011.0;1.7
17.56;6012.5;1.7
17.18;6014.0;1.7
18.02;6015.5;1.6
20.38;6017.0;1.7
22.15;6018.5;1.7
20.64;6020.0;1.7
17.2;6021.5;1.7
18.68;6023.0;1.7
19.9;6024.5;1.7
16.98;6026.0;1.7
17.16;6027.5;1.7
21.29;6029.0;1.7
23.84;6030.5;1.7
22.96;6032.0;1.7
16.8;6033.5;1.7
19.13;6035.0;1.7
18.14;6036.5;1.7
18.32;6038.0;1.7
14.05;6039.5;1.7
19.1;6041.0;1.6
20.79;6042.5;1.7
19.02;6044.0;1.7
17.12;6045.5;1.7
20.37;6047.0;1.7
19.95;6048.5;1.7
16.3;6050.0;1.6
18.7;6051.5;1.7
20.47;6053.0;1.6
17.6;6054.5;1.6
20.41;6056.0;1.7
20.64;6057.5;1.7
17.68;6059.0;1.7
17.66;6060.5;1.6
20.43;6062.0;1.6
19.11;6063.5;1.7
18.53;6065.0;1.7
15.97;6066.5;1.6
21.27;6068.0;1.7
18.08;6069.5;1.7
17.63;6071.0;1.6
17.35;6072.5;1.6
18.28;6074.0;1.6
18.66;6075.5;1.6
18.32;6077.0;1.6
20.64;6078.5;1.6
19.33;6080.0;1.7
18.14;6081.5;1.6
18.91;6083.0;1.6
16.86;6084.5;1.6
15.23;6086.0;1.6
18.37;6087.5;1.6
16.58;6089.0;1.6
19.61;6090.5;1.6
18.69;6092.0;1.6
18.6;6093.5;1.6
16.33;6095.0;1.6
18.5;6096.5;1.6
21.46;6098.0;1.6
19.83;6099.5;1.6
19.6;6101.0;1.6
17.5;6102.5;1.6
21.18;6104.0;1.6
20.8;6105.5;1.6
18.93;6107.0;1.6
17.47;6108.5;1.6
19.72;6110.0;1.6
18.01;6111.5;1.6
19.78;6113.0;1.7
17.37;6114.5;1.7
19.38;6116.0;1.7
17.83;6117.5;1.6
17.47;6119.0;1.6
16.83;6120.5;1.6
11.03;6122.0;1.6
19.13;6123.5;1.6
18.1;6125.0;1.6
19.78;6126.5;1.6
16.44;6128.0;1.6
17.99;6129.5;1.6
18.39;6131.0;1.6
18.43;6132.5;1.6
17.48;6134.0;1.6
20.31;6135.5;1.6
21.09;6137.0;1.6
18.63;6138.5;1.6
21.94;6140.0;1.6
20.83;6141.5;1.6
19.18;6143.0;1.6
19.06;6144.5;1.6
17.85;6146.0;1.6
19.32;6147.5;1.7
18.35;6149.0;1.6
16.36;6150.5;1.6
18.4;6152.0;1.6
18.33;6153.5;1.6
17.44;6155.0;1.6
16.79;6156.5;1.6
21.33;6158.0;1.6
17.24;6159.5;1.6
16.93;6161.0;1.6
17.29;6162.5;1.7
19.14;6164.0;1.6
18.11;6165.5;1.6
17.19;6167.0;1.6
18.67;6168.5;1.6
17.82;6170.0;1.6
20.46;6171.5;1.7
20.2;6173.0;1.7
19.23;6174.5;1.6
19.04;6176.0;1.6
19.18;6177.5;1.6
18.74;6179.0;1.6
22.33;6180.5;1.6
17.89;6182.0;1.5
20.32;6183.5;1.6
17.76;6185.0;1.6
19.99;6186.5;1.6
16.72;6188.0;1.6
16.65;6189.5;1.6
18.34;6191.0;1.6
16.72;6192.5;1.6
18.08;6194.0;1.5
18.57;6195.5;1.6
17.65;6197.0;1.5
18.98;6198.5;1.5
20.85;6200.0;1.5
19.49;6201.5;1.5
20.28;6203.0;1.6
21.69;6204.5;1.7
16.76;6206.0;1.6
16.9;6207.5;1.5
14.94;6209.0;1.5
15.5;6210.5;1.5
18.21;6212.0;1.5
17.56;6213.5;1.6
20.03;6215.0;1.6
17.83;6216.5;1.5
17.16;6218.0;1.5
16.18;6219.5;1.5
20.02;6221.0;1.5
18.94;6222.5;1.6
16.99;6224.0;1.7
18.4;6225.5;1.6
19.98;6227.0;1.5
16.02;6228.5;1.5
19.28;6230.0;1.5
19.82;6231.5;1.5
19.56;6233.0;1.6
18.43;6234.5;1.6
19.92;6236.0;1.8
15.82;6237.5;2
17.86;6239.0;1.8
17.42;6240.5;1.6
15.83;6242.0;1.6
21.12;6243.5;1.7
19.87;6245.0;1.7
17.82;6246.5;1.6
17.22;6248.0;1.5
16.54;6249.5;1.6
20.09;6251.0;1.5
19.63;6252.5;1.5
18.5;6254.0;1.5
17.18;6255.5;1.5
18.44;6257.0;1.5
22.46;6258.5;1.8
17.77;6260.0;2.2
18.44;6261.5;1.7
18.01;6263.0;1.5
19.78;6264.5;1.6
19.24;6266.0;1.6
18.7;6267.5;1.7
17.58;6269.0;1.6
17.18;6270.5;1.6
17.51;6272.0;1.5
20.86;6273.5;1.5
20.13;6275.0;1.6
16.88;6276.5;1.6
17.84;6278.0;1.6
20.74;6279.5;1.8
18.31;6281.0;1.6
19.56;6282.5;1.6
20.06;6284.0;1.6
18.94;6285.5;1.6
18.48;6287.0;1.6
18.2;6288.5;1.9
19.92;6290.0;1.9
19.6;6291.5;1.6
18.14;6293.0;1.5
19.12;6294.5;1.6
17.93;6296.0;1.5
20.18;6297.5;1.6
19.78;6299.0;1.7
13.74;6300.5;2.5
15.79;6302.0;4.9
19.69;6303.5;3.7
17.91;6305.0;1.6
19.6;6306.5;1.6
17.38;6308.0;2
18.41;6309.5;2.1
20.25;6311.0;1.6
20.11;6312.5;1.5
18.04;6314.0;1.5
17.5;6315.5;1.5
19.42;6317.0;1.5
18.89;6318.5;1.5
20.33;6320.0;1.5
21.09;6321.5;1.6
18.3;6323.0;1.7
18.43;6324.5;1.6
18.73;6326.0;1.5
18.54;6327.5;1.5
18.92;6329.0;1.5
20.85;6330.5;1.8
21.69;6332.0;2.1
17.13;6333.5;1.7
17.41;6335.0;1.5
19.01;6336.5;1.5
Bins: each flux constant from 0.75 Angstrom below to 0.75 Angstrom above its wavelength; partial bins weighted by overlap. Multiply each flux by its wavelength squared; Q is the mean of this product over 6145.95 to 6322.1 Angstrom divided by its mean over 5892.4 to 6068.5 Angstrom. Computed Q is 1.09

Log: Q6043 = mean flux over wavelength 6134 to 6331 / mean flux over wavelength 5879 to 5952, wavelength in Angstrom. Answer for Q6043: 1.04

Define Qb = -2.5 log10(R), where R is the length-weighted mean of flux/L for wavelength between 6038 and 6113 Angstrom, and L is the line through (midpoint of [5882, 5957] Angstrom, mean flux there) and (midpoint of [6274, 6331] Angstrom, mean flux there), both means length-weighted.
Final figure -0.02 mag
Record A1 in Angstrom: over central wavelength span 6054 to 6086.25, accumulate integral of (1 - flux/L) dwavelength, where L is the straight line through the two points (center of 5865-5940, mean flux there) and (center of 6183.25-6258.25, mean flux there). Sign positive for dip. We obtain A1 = -0.6 Angstrom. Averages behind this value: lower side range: 18.1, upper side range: 18.3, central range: 18.5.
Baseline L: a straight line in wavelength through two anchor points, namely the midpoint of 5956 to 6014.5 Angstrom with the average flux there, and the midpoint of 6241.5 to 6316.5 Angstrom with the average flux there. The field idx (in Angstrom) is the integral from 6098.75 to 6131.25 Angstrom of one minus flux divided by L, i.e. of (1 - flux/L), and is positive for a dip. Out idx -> 0.4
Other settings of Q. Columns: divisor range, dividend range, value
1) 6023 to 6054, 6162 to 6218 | 1.02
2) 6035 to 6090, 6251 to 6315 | 1.09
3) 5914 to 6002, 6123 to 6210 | 1.08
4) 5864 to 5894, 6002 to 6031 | 1.12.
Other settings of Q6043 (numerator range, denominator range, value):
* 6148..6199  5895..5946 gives 1.01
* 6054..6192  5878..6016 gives 1.02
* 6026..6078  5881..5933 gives 1.06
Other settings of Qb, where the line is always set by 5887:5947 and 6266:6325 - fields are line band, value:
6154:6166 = 0.02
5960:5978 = -0.01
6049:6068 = -0.03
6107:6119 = -0.01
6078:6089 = 0.01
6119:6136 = 0.05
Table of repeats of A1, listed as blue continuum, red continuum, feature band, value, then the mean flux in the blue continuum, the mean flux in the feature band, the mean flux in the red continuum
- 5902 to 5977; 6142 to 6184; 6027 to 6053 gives -0.9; 18.2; 19.1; 18.7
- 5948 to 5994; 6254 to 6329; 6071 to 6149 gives 0.3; 18.5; 18.5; 18.8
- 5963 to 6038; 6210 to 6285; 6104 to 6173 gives 0.7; 18.8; 18.5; 18.5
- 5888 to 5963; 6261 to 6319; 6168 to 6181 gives -0.7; 18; 19.5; 18.7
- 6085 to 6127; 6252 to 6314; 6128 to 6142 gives -0.7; 18.3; 19.3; 18.7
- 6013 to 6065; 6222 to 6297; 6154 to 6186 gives 0.1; 19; 18.7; 18.6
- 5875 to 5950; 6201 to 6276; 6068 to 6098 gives -0.1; 18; 18.3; 18.4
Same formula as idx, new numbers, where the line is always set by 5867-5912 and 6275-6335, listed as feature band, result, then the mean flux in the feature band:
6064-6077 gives 0.1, 18.2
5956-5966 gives 0.2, 17.8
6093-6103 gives -0.2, 18.9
